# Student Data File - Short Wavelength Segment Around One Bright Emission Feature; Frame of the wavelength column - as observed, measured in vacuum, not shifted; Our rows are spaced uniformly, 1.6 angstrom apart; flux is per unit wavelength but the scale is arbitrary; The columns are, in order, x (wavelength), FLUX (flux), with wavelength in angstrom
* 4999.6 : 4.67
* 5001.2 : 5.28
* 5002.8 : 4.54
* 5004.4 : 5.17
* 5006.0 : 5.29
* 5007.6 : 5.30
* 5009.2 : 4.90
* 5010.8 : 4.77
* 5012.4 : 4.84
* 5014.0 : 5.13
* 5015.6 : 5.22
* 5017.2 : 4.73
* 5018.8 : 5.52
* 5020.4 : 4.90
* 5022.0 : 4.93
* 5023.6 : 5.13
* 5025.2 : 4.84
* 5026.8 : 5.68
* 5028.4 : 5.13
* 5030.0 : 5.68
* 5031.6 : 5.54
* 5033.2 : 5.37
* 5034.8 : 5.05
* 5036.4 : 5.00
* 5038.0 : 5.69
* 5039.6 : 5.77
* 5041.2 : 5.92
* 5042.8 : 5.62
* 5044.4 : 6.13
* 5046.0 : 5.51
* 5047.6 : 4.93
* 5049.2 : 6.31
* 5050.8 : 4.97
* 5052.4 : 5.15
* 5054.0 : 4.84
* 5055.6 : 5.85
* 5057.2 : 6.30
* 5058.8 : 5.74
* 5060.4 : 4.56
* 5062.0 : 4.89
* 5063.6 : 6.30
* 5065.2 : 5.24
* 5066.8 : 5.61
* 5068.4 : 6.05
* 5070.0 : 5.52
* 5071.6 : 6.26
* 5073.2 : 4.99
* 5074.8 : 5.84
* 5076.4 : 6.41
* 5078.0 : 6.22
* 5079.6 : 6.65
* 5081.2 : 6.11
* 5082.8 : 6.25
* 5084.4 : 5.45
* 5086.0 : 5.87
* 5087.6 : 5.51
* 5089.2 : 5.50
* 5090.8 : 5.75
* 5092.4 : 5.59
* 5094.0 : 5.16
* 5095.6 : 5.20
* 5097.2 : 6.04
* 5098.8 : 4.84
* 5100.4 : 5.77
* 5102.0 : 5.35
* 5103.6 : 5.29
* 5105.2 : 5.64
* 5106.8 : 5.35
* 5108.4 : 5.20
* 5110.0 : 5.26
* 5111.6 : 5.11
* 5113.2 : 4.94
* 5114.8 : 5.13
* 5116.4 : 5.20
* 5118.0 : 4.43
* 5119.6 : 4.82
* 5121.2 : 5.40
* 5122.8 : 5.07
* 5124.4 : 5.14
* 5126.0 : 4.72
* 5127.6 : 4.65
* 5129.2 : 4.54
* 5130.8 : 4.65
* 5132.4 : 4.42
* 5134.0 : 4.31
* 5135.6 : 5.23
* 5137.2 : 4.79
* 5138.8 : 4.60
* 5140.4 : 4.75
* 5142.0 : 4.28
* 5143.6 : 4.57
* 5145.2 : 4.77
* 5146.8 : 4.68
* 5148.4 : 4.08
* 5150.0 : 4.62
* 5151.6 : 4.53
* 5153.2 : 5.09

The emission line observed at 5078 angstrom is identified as C III]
